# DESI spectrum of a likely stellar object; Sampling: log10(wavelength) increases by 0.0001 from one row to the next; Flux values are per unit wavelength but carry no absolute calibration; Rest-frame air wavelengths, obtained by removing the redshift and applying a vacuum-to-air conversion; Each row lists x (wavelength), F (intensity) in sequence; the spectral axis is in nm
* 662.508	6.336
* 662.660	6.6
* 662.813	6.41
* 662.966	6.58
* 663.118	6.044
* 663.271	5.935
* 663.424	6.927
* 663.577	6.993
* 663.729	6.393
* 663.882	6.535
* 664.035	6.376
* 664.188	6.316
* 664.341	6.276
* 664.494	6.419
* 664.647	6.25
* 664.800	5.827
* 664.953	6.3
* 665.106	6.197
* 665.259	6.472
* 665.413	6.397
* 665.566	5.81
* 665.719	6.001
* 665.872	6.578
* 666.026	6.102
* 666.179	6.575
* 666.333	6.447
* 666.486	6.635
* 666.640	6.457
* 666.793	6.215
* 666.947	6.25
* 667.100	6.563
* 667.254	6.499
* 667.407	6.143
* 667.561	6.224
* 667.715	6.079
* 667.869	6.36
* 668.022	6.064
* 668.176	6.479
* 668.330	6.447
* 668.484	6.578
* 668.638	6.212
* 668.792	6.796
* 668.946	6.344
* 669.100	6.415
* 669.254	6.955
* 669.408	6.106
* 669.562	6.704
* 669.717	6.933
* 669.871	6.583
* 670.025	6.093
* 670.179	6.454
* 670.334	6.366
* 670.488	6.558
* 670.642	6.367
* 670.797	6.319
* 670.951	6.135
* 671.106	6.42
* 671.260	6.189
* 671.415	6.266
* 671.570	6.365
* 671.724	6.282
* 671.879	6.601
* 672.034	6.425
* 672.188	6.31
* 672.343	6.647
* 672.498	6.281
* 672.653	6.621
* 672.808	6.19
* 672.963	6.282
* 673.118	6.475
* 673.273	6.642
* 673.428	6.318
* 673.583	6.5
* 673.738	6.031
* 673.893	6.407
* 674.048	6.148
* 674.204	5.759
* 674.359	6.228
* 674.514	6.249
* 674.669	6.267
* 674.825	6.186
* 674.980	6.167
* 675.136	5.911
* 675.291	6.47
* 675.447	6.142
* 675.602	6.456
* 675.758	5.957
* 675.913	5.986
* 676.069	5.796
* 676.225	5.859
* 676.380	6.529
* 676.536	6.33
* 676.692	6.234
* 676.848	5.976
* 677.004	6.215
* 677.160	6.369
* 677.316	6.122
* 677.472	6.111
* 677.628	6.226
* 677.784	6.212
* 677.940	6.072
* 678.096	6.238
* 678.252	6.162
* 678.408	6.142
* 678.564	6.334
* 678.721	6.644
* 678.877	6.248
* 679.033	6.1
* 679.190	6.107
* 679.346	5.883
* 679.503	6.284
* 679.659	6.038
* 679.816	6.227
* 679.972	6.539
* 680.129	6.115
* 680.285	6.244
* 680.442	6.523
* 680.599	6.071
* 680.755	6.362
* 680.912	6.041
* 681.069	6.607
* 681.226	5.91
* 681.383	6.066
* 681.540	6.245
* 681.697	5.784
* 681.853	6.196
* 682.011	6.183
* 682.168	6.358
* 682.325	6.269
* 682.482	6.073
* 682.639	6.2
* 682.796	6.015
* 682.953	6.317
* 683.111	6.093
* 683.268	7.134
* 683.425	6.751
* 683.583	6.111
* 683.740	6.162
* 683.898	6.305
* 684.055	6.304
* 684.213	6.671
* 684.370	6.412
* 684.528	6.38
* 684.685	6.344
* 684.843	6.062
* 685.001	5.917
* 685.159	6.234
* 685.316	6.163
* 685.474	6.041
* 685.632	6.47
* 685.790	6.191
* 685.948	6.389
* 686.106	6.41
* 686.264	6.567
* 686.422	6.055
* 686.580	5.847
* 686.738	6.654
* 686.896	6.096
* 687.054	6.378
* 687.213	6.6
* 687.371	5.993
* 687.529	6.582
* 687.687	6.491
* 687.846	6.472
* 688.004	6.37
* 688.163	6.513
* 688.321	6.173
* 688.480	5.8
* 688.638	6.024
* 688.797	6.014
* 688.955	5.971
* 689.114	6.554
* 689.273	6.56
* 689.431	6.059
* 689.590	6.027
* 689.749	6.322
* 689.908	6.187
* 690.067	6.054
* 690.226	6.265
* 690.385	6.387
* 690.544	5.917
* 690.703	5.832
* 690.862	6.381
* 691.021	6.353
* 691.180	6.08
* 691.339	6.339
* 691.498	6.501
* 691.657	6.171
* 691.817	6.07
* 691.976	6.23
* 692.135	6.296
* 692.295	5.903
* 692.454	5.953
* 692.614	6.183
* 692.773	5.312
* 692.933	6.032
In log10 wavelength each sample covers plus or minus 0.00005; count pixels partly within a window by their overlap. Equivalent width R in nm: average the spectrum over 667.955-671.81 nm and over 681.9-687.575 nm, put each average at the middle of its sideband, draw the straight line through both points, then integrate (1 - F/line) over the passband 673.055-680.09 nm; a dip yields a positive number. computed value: 0.174 nm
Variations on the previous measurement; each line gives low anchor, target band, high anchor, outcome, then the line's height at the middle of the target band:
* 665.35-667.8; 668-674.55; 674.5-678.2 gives -0.15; 6.24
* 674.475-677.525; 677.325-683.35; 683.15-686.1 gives 0.03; 6.25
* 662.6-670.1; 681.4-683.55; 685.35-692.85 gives 0.00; 6.26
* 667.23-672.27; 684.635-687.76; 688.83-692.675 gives -0.02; 6.23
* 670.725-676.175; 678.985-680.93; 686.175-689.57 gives 0.02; 6.27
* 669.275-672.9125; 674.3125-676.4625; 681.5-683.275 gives 0.06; 6.33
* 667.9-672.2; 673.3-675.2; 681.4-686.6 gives 0.05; 6.37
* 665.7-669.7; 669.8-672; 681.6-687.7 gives 0.01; 6.38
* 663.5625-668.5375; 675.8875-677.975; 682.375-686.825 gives 0.05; 6.31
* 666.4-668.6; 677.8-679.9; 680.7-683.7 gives 0.03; 6.27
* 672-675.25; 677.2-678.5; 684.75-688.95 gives 0.02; 6.27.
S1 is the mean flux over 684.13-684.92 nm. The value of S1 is 6.37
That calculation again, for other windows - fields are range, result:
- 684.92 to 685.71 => 6.16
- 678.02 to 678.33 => 6.2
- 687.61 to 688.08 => 6.44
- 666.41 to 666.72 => 6.54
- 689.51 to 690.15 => 6.14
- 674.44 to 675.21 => 6.15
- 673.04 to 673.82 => 6.4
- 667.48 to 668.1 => 6.18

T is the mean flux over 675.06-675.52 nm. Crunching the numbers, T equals 6.18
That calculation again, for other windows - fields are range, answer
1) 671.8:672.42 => 6.49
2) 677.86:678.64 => 6.2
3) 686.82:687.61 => 6.33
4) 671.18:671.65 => 6.28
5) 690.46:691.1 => 6.12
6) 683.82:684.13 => 6.31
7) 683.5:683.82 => 6.13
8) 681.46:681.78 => 6.03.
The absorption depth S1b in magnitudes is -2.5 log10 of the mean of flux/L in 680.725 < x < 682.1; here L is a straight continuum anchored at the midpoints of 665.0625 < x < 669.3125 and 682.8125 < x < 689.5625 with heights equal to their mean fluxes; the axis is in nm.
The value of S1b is 0.03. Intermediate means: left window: 6.37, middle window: 6.15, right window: 6.3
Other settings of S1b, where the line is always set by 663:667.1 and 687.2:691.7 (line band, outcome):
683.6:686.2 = -0.003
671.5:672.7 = -0.022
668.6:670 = -0.039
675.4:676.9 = 0.029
